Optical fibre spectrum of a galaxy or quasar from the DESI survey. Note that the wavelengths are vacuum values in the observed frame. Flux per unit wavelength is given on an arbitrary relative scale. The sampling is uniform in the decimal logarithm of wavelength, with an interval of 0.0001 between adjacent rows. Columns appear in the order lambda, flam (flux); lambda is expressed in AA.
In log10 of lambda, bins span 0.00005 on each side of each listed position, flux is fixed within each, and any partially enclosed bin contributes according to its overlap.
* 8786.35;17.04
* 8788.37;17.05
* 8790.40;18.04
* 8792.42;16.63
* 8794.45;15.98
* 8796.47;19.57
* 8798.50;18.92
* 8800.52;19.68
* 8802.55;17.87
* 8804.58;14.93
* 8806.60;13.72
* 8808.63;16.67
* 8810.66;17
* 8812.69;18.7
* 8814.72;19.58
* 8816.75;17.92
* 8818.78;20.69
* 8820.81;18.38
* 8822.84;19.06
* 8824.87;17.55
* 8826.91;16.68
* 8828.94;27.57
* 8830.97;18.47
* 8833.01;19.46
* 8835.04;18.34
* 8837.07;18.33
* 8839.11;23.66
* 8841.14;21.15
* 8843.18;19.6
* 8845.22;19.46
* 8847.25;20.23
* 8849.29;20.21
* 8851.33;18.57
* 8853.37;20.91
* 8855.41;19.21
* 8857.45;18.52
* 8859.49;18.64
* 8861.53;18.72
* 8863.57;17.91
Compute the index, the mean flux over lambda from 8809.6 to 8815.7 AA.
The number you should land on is 18.4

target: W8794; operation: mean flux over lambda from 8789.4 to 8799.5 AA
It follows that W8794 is 17.8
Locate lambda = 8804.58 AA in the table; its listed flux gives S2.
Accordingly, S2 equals 14.93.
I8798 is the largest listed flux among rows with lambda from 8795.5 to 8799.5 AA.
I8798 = 19.57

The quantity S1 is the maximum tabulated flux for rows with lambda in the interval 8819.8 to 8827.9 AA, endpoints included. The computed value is 19.06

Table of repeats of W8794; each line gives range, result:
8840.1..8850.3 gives 20.1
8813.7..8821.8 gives 19.1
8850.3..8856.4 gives 19.5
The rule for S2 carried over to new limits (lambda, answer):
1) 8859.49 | 18.64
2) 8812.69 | 18.7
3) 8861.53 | 18.72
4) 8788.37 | 17.05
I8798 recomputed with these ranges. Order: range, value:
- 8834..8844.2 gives 23.66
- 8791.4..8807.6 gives 19.68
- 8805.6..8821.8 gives 20.69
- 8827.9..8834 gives 27.57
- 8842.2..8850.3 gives 20.23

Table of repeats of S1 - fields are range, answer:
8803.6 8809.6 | 16.67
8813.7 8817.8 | 19.58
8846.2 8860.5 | 20.91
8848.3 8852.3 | 20.21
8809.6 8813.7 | 18.7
